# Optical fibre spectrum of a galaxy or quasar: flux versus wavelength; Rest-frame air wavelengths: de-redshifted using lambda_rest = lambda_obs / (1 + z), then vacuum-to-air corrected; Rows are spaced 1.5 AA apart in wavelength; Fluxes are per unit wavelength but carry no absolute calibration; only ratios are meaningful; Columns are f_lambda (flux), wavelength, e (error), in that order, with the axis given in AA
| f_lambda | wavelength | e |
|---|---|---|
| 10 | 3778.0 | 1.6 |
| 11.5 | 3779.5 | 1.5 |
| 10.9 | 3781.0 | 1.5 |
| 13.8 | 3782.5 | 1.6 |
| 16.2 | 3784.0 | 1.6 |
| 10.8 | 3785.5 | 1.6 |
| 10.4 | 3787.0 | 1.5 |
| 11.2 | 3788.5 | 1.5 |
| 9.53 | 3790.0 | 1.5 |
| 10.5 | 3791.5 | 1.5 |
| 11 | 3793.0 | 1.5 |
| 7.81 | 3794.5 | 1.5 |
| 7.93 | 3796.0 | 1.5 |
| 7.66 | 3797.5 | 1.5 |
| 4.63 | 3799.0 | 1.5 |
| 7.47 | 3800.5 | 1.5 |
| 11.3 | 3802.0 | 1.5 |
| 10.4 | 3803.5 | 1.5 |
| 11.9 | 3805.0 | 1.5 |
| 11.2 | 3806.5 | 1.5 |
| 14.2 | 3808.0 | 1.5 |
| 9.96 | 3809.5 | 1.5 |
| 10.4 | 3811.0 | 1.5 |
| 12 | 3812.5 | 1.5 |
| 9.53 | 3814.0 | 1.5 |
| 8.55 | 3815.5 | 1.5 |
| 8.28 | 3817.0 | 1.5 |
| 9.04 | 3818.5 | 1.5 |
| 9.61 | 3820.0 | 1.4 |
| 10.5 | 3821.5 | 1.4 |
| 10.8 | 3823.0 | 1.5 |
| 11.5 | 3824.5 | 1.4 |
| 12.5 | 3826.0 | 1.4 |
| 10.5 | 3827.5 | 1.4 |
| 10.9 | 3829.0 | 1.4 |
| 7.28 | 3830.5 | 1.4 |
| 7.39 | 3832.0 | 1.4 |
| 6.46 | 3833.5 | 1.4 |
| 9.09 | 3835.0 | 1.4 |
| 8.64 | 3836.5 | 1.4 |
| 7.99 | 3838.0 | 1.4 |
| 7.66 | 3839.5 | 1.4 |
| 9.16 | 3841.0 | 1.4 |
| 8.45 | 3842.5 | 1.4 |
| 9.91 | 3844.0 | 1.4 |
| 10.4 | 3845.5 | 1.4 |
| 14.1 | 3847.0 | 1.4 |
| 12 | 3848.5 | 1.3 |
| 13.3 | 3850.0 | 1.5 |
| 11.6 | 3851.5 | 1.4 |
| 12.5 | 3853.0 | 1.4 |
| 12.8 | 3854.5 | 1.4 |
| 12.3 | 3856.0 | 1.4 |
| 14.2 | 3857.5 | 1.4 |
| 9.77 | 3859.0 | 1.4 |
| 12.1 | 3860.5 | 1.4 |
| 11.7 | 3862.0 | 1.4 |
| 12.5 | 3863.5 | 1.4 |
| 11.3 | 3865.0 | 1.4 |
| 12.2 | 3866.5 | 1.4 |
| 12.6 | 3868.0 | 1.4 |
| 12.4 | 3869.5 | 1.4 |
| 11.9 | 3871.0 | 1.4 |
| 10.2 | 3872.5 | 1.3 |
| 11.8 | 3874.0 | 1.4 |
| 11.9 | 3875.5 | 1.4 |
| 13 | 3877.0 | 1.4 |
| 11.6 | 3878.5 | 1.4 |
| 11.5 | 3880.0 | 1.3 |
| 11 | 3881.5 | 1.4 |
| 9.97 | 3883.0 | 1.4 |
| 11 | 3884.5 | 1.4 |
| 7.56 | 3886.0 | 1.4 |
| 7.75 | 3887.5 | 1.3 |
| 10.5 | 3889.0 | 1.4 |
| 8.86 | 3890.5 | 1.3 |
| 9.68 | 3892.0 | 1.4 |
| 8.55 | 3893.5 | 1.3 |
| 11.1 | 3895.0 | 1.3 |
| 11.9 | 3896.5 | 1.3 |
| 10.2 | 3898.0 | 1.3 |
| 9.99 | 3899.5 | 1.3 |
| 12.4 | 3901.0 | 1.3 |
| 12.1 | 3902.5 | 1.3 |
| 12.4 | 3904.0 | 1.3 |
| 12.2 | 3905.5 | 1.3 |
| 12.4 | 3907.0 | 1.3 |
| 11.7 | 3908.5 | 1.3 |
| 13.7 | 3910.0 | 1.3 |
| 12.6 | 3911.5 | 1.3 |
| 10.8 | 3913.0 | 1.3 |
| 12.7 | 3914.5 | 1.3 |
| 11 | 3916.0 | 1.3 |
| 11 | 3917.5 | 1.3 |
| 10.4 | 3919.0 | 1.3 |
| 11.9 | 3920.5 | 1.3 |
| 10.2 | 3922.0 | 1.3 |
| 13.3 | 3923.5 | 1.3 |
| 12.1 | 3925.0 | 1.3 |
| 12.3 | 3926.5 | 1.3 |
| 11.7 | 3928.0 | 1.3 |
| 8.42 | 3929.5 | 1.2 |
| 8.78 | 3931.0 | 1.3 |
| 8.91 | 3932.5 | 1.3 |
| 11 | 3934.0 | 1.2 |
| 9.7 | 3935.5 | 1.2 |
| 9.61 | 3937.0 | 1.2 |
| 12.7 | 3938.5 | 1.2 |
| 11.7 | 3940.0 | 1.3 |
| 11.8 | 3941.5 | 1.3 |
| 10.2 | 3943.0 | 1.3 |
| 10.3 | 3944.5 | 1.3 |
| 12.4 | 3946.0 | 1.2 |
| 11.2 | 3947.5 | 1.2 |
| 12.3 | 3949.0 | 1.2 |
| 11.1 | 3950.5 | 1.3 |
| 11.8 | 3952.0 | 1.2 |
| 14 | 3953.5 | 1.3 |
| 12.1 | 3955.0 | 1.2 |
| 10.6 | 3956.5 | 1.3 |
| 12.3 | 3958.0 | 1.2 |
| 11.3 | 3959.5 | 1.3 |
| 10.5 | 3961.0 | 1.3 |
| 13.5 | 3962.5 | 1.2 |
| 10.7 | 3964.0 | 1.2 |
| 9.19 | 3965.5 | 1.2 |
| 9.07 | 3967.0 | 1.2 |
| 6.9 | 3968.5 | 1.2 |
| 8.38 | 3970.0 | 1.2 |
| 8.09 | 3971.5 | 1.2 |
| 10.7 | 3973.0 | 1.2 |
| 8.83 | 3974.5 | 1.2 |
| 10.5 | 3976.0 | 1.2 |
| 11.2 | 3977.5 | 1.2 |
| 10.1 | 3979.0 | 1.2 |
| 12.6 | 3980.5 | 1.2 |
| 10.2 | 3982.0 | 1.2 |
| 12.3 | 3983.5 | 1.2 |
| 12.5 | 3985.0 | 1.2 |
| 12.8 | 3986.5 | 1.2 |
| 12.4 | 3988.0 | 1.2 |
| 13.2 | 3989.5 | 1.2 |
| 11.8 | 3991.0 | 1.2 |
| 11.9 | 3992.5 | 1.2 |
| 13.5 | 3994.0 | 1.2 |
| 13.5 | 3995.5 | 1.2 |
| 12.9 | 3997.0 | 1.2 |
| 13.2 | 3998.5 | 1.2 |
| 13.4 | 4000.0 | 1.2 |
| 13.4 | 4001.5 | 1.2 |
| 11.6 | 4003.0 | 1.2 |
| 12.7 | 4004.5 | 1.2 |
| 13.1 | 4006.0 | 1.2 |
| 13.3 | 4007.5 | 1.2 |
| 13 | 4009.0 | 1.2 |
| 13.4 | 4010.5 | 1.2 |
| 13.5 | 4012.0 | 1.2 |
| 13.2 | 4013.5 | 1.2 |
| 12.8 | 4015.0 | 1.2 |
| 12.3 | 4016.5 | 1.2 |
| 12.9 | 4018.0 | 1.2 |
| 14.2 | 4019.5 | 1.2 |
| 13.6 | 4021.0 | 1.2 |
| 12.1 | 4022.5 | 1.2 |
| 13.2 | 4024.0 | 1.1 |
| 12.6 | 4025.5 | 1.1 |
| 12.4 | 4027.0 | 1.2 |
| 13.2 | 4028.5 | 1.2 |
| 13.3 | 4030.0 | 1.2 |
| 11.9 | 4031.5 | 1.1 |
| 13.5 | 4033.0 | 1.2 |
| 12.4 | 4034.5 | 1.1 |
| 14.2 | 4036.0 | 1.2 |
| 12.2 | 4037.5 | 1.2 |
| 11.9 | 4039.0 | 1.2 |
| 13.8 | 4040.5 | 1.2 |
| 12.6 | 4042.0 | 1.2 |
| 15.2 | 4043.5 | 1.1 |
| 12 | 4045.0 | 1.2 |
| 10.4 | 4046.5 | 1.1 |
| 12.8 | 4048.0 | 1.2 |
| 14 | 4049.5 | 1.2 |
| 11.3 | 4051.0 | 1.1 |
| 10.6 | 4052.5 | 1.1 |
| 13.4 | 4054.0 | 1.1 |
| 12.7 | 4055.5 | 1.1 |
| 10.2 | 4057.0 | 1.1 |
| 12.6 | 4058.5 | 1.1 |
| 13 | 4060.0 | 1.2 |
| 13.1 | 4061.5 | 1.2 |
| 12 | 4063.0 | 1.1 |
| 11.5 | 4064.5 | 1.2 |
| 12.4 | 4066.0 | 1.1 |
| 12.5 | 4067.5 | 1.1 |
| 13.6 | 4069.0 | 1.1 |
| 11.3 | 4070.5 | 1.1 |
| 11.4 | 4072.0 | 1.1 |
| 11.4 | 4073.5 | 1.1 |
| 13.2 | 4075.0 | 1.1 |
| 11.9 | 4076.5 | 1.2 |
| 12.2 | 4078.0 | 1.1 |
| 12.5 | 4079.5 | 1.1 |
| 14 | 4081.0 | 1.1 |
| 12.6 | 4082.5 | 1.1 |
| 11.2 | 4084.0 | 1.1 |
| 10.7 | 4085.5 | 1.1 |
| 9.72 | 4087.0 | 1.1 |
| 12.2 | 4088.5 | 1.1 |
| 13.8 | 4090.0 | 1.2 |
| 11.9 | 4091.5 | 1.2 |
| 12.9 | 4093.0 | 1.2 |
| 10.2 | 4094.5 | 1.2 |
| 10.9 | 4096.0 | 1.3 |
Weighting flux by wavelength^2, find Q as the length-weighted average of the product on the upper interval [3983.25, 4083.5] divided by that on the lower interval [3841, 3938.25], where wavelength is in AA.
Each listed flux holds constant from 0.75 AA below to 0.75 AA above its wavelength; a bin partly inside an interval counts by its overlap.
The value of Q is 1.2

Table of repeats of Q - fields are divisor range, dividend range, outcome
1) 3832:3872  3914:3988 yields 1.05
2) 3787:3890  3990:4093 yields 1.33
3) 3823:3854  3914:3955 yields 1.17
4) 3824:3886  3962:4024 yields 1.17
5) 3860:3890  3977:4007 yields 1.18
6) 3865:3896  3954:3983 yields 1.01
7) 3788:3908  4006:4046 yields 1.35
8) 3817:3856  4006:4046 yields 1.41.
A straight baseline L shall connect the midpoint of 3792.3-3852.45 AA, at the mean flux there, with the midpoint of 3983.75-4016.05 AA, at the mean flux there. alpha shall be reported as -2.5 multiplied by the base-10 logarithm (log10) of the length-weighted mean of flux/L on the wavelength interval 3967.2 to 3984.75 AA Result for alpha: 0.239 mag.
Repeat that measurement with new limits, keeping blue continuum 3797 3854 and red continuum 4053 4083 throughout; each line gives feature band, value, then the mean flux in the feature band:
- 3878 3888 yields 0.05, 10.1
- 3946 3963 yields -0.06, 11.9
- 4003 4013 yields -0.11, 13.1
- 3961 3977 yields 0.18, 9.65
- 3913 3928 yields -0.07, 11.6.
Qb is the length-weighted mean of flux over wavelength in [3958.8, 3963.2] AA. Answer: 11.8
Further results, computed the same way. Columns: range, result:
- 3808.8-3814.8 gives 10.5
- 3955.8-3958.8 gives 11.5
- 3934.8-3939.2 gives 10.7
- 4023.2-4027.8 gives 12.7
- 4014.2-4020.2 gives 13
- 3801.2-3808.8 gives 11.8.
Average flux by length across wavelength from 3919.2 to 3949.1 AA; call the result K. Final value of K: 11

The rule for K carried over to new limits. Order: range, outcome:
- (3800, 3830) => 10.5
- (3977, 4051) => 12.7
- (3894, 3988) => 11.1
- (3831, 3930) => 11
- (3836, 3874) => 11.3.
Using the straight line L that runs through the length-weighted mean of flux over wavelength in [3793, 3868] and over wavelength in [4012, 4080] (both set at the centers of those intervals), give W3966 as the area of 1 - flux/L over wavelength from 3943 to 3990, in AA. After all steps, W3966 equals 2.8 AA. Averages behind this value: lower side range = 10.3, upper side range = 12.6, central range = 11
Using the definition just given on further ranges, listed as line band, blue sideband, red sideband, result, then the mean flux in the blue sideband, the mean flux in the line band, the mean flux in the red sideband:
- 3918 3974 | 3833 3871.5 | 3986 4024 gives 6.3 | 11.1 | 10.8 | 13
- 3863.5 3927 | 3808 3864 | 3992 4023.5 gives 0.3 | 10.5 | 11.3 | 13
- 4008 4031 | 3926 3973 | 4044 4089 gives -3.0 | 10.7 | 13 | 12.1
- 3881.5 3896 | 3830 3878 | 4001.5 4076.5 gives 2.2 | 10.9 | 9.56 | 12.6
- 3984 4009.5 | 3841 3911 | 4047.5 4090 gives -2.1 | 11.4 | 12.8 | 12.2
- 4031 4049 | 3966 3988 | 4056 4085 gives -1.8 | 10.4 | 12.8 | 12.2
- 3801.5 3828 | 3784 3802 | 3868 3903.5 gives -2.6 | 9.39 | 10.7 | 10.8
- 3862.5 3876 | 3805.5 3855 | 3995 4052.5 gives -1.4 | 10.2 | 11.9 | 12.9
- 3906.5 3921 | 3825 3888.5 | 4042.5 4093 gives -0.8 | 10.8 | 11.8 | 12.2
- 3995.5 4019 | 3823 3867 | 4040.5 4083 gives -2.0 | 10.7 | 13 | 12.4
